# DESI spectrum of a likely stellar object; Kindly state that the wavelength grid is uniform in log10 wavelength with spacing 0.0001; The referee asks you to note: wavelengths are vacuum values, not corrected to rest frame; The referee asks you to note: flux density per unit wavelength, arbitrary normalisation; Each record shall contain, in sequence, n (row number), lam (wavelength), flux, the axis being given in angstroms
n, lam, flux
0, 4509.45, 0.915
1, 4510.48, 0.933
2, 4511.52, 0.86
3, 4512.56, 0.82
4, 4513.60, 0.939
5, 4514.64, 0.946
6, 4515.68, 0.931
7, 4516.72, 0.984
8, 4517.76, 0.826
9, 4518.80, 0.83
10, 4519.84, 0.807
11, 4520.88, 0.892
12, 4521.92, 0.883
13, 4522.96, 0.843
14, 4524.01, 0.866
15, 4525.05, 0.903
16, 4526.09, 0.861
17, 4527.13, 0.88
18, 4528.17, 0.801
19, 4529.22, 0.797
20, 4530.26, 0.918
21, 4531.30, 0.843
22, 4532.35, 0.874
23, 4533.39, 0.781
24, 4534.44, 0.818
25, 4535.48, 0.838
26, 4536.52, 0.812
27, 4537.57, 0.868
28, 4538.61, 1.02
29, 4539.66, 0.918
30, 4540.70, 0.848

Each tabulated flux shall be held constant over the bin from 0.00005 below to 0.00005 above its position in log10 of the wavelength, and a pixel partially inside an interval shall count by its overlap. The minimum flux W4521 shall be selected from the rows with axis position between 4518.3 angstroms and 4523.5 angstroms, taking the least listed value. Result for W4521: 0.807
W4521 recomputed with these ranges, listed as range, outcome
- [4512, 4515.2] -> 0.82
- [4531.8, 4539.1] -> 0.781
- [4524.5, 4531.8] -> 0.797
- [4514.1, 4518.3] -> 0.826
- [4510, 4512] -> 0.86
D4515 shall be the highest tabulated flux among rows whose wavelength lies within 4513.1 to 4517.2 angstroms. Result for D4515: 0.984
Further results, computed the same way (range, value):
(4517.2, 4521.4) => 0.892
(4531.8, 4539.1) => 1.02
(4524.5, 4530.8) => 0.918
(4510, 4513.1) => 0.933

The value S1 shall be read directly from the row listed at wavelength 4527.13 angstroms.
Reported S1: 0.88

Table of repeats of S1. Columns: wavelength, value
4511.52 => 0.86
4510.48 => 0.933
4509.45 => 0.915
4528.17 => 0.801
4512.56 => 0.82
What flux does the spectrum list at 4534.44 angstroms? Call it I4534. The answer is 0.818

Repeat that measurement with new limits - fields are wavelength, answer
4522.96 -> 0.843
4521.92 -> 0.883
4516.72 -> 0.984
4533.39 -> 0.781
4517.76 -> 0.826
